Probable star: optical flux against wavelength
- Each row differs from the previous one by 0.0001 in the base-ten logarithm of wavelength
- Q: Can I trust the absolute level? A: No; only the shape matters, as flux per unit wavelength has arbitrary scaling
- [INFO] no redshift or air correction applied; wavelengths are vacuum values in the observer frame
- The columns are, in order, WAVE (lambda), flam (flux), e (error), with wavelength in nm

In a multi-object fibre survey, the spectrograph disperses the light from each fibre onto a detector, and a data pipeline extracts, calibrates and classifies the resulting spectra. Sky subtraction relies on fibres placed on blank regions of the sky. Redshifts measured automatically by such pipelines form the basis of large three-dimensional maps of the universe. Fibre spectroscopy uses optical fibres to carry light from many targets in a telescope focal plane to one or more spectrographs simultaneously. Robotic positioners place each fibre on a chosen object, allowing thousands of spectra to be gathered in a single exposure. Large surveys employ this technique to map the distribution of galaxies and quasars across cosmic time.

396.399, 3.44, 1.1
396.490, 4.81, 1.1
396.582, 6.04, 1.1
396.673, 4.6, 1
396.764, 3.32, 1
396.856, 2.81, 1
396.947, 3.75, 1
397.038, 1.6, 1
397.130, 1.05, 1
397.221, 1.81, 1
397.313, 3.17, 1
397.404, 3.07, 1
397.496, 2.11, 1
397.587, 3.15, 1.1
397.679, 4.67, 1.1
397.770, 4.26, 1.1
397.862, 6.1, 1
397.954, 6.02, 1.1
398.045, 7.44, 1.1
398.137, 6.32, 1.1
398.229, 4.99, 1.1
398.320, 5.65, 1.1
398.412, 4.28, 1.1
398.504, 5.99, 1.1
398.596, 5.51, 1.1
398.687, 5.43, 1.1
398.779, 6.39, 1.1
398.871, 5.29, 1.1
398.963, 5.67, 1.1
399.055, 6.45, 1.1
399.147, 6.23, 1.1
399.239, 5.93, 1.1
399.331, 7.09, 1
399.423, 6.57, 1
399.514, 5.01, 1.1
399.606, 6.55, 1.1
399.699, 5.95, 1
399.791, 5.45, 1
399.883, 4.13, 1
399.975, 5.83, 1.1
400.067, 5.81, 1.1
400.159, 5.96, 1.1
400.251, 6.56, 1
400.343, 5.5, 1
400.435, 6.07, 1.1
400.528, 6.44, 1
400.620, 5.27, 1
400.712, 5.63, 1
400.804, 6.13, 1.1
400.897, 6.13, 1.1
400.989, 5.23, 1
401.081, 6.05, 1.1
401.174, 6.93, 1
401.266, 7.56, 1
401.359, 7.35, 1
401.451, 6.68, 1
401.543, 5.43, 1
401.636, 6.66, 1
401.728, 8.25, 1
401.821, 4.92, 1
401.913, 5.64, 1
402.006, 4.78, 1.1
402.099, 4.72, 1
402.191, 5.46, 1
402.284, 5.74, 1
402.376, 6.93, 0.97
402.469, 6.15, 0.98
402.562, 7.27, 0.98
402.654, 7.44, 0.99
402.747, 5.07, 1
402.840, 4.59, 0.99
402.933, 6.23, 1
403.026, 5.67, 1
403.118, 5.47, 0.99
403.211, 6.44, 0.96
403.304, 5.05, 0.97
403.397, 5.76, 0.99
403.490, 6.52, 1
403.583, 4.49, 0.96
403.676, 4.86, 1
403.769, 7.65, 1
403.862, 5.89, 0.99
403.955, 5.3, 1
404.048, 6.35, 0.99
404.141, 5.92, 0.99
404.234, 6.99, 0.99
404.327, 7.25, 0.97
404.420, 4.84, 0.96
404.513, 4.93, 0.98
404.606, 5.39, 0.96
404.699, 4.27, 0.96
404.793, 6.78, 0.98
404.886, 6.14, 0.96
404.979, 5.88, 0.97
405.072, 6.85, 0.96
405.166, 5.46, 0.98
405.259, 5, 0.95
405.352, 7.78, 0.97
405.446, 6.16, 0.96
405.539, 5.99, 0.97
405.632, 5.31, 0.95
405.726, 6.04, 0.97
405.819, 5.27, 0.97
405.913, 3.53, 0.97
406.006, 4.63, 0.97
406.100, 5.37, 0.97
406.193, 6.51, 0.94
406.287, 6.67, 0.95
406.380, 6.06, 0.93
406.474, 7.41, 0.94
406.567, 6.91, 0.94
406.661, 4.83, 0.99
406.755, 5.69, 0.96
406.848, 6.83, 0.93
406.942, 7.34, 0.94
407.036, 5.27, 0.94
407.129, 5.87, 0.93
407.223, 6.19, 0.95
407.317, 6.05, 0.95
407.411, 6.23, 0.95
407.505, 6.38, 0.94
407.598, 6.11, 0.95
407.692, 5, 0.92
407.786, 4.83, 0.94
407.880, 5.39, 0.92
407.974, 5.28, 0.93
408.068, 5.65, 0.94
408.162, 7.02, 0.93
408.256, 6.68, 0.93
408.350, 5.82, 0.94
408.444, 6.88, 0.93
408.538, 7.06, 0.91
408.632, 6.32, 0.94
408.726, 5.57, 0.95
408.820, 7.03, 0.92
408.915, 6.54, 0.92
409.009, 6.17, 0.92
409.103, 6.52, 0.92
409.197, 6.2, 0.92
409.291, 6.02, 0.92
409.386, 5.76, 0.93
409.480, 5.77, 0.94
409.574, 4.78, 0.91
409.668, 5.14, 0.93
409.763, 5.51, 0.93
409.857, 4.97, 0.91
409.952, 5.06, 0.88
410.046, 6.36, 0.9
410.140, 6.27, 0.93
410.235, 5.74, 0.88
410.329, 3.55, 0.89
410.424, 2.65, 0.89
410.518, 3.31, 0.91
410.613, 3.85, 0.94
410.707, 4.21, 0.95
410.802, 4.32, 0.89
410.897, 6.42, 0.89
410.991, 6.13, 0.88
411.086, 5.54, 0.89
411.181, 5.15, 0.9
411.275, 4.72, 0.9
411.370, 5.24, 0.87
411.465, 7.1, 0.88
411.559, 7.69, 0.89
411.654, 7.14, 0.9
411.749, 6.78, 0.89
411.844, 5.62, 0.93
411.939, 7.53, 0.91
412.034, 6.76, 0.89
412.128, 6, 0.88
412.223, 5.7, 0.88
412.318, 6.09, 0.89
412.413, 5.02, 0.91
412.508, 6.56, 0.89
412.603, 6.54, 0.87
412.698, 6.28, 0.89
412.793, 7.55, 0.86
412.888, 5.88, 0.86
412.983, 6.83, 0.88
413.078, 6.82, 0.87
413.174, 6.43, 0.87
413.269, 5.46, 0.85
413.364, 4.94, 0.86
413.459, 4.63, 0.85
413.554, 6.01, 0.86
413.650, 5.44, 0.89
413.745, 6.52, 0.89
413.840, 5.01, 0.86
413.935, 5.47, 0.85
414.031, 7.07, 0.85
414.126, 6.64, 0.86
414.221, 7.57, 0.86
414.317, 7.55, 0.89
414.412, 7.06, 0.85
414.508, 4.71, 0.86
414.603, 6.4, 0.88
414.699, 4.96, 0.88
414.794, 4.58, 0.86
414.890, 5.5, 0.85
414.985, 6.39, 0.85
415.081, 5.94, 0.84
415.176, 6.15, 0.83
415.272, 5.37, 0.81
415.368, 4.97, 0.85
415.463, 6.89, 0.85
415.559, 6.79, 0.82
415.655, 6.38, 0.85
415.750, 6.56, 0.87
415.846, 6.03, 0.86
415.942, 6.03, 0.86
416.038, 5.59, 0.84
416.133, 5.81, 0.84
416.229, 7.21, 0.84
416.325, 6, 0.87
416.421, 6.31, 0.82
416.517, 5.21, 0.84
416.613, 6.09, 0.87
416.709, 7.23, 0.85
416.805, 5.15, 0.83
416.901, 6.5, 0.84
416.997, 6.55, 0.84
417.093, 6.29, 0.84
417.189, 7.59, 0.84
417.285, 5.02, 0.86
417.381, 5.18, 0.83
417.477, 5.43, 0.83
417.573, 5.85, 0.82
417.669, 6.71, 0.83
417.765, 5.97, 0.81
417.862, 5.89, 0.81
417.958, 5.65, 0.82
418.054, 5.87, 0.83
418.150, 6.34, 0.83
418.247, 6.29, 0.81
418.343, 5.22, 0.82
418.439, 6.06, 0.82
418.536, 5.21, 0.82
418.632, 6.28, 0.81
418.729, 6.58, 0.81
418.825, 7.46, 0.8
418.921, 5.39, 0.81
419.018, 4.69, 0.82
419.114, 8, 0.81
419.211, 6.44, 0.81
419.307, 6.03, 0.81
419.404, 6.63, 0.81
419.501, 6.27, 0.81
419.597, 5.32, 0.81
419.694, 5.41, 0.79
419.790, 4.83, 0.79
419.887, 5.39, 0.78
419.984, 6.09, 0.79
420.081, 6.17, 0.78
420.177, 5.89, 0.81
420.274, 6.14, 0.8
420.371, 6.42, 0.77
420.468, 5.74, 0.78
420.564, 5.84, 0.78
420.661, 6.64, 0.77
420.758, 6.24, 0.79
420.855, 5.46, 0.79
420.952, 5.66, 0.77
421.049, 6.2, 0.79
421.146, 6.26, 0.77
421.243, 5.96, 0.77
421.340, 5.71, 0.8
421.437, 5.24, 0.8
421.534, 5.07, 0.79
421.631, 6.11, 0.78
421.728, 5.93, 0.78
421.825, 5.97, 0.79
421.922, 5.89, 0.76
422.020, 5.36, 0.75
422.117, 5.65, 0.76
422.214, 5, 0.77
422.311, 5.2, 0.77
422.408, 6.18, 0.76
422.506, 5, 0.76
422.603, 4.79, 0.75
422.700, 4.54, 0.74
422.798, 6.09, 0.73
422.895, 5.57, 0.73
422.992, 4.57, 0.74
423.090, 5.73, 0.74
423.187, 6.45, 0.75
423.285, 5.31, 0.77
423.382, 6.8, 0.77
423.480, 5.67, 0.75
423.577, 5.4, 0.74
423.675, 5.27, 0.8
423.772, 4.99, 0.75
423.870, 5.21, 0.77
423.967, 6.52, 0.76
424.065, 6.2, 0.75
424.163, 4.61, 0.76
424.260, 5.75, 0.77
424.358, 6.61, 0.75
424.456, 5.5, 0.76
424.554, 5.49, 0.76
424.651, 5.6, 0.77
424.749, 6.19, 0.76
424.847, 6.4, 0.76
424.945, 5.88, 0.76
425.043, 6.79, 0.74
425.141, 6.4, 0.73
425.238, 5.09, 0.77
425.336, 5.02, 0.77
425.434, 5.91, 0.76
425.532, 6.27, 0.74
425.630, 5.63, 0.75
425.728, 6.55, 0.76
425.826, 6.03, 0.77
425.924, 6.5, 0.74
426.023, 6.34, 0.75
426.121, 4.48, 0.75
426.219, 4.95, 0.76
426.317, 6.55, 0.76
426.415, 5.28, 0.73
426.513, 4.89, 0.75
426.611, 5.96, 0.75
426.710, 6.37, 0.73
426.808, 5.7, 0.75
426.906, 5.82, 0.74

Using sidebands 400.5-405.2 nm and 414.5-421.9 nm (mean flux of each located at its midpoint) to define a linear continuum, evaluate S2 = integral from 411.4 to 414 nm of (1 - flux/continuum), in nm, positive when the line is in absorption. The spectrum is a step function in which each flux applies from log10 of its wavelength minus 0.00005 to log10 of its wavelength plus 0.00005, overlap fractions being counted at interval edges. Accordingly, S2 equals -0.10 nm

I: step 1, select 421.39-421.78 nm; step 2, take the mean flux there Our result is 5.6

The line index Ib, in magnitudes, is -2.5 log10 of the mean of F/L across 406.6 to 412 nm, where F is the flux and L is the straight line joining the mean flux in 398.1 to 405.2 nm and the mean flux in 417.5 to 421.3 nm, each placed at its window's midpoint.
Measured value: 0.03 mag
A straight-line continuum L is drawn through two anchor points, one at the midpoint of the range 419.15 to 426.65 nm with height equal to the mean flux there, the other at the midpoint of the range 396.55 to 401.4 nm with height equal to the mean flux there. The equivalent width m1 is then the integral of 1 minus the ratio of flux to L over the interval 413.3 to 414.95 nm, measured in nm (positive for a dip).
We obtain -0.093 nm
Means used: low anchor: 5.25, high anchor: 5.76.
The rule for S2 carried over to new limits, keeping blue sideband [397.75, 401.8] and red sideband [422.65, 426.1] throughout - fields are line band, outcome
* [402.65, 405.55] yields 0.051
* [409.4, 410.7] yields 0.235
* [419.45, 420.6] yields 0.006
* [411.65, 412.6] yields -0.064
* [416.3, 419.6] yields -0.138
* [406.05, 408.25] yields -0.040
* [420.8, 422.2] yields 0.019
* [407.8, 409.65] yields -0.051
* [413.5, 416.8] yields -0.122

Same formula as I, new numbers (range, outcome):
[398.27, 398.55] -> 5.3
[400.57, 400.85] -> 5.7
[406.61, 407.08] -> 6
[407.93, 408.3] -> 6.16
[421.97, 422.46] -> 5.47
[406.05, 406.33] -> 6.15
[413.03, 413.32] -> 6.21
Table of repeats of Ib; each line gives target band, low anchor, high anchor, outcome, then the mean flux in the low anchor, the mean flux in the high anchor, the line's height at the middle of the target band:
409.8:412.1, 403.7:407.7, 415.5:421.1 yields 0.09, 5.97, 6.06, 6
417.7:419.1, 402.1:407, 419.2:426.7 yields -0.03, 5.92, 5.75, 5.79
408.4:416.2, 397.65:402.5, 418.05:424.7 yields -0.01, 5.91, 5.79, 5.84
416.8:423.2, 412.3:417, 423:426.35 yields 0.02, 6.09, 5.81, 5.94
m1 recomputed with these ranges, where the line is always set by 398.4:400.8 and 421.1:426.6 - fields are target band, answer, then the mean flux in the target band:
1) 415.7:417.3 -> -0.134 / 6.21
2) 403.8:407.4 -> -0.082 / 5.93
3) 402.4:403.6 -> -0.020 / 5.91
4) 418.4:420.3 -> -0.099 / 6.01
